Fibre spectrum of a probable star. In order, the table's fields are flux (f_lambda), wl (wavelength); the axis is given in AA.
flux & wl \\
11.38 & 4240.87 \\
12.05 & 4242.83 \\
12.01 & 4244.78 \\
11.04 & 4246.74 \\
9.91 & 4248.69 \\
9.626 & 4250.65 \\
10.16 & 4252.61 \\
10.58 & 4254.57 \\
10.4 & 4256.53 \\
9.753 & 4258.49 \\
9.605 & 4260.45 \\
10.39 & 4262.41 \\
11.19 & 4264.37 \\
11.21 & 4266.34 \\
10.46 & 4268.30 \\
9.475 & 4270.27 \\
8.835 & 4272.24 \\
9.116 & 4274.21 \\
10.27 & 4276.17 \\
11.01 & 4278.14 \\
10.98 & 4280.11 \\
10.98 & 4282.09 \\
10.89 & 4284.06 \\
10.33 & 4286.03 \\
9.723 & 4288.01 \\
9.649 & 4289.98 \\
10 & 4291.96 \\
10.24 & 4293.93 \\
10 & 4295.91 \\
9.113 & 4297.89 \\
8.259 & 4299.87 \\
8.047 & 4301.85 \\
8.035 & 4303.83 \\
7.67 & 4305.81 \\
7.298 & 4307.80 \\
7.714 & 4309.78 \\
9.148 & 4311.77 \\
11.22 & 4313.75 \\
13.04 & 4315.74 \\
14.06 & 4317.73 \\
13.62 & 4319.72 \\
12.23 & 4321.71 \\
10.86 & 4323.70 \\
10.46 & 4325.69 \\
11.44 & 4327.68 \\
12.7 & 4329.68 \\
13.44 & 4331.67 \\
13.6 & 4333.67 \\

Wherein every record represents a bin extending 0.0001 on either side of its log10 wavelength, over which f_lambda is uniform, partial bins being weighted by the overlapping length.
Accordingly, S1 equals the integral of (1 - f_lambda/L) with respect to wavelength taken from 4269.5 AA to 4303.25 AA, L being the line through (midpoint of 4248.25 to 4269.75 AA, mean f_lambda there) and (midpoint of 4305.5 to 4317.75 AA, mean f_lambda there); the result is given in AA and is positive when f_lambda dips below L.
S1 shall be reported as 0.9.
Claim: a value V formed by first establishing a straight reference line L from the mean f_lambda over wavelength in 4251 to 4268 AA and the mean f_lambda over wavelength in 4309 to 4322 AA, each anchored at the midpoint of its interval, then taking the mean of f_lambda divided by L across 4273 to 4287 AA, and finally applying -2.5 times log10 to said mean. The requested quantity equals 0.035 mag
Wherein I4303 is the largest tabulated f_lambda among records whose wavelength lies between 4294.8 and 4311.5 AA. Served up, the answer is 10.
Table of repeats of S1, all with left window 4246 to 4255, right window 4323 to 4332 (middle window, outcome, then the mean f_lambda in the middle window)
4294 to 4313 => 4.63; 8.49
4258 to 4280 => 0.86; 10.2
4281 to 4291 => 0.53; 10.3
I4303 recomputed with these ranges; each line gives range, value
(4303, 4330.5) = 14.06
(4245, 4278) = 11.21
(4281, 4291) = 10.98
